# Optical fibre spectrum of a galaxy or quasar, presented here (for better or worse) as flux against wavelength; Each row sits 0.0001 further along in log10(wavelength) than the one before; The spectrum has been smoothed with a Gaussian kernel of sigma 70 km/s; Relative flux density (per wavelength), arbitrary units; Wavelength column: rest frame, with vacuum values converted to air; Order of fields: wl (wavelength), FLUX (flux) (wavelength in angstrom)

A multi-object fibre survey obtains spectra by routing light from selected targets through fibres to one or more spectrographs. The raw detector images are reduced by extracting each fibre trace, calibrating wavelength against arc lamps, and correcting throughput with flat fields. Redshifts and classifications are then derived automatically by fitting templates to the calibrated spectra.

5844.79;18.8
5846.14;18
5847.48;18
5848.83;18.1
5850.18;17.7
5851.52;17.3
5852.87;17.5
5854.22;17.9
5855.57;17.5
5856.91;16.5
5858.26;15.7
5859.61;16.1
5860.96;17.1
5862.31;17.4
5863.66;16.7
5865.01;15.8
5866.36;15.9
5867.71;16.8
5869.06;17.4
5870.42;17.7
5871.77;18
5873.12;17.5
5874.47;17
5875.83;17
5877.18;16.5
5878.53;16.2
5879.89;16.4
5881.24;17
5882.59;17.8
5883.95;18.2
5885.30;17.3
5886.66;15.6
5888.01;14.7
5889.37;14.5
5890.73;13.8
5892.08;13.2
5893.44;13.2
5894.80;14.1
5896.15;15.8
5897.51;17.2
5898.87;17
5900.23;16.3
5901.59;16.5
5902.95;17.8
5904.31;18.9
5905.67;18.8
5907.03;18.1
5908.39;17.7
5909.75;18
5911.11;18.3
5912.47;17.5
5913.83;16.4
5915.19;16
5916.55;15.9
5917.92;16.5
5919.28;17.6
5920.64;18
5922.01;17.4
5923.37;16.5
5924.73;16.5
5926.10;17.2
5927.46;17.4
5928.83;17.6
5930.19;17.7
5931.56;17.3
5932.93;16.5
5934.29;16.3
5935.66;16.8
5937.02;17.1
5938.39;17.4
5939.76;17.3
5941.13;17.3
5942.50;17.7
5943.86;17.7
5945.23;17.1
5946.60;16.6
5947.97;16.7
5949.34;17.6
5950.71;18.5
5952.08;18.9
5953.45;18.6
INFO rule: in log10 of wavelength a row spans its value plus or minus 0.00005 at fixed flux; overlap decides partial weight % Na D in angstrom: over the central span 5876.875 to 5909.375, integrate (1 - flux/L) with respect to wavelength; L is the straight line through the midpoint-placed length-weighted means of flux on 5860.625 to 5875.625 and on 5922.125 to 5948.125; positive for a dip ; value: 1.29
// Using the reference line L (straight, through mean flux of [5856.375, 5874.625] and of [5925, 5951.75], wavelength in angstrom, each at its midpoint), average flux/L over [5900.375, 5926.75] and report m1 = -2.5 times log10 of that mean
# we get -0.01 mag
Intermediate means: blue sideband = 16.8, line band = 17.3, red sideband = 17.3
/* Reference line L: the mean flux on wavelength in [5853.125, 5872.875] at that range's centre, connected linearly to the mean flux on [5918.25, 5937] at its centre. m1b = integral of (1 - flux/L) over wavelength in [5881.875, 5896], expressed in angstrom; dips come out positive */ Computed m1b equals 1.44 angstrom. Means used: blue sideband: 16.9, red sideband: 17.1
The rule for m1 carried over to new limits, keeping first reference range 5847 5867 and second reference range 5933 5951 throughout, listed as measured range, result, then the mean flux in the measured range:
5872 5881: 0.01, 16.8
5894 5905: 0.03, 16.7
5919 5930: -0.01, 17.3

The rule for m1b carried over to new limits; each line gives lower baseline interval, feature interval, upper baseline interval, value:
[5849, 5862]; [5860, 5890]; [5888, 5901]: -1.3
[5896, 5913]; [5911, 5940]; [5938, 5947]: 0.7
